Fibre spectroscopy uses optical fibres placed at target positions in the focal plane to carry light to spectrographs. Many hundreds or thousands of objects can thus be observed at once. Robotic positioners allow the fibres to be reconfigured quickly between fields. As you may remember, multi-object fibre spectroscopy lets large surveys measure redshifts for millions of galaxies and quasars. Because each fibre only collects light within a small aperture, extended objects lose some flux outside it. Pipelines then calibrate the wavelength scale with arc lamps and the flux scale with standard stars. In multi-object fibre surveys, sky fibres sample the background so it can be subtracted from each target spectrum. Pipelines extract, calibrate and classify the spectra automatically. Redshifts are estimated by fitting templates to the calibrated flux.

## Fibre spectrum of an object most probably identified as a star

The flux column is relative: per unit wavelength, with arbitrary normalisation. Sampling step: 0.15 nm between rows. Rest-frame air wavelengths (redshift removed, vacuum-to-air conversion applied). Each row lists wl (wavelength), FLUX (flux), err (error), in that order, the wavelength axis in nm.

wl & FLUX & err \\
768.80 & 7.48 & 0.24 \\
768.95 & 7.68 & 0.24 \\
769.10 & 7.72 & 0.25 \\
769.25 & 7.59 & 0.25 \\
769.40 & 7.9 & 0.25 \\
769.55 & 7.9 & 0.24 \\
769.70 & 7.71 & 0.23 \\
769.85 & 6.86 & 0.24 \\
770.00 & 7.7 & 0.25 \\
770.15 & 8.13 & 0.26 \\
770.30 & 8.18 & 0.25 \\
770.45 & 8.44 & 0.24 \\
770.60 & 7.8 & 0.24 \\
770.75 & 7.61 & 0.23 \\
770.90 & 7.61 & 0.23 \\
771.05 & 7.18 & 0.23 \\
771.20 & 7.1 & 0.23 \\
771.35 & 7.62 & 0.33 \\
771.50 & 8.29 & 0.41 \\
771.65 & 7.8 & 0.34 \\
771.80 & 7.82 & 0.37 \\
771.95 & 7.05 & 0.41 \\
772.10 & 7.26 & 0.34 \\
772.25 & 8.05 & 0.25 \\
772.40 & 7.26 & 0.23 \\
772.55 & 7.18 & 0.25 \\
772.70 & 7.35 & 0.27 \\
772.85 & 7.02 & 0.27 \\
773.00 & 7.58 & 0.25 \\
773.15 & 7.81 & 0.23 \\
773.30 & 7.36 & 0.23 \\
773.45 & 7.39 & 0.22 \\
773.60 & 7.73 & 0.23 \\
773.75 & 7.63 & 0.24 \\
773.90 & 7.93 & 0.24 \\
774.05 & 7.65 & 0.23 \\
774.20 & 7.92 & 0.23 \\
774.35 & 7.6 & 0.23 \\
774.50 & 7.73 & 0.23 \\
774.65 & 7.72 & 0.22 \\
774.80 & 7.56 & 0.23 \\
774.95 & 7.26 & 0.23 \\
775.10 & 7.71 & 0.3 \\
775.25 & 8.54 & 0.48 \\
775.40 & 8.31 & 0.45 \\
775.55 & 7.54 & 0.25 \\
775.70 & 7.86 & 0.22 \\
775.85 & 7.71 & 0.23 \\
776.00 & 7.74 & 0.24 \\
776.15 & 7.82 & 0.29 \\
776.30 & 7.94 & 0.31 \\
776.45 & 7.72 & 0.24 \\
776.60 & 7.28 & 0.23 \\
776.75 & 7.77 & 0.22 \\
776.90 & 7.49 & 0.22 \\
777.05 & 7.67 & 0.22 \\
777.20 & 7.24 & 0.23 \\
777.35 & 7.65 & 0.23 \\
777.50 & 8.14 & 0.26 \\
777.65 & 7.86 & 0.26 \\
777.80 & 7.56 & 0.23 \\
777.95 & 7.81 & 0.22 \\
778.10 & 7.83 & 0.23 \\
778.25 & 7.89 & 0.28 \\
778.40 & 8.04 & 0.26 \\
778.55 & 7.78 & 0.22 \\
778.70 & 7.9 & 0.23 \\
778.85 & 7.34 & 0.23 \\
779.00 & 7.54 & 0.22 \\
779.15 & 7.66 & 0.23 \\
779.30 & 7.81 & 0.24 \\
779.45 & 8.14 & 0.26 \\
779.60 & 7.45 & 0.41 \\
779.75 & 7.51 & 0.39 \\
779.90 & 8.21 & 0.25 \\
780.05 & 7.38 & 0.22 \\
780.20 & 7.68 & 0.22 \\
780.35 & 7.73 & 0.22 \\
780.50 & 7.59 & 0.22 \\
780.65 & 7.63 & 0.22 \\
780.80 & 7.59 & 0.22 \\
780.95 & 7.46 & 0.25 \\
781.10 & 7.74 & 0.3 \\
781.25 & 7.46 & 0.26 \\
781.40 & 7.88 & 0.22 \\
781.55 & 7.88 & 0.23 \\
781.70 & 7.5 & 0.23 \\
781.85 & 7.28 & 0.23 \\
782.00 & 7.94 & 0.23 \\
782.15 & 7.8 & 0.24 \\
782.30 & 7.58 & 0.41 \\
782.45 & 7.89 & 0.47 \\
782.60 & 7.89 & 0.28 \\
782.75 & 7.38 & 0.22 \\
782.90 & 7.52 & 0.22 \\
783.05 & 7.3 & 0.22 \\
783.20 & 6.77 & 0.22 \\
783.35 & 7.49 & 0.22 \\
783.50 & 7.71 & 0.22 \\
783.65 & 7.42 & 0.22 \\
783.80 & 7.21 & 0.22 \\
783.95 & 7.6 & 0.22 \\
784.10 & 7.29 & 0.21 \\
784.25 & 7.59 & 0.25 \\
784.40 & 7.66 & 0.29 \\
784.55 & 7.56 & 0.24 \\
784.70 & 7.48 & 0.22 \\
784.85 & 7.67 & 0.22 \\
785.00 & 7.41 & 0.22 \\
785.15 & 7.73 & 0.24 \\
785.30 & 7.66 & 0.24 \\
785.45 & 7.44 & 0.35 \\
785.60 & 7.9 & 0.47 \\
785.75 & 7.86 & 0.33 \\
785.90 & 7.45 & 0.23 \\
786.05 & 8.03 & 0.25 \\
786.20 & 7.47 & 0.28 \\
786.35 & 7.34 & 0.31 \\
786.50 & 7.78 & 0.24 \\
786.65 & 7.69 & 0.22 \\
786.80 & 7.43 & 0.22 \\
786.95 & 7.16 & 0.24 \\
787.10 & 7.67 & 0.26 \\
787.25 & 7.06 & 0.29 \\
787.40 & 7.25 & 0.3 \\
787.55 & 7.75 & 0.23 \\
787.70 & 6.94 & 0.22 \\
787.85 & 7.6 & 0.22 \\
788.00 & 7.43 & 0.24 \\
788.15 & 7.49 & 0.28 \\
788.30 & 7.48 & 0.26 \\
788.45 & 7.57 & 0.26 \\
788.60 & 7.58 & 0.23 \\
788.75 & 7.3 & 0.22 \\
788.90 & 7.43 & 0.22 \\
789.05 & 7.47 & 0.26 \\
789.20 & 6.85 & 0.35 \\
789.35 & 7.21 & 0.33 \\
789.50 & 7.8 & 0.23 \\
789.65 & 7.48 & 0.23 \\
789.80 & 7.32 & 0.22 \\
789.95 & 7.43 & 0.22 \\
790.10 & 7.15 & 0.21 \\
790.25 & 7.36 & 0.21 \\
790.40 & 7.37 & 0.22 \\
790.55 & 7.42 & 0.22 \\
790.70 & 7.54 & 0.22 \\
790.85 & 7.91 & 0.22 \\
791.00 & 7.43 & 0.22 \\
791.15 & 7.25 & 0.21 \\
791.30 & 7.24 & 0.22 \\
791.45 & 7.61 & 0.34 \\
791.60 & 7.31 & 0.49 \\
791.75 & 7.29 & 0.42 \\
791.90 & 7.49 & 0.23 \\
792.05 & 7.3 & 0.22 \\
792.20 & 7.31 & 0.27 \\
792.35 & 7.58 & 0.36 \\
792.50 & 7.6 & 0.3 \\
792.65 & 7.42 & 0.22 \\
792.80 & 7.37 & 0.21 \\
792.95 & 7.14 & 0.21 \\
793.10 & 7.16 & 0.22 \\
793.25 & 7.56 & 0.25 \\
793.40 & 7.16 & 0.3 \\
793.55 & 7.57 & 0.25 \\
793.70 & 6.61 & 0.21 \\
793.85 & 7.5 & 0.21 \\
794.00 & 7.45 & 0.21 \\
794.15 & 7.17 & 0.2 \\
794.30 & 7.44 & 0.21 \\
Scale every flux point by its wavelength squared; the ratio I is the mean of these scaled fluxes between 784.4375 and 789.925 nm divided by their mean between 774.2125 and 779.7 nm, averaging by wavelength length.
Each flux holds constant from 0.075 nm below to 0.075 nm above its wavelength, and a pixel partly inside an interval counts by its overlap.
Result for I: 0.99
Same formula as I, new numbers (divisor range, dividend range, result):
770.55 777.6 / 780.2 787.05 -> 1.02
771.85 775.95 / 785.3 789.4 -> 1.01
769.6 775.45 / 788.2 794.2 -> 1.01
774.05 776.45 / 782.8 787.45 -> 0.99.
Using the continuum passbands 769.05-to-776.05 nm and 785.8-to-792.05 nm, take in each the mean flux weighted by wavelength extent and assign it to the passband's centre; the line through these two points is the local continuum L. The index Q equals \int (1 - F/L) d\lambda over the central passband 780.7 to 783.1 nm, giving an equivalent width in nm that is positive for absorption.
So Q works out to -0.03 nm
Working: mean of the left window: 7.67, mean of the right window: 7.43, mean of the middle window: 7.63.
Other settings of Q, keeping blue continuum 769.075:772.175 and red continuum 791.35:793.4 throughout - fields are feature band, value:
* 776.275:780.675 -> -0.08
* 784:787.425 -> -0.04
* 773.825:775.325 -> -0.03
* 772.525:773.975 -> 0.03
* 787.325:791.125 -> 0.00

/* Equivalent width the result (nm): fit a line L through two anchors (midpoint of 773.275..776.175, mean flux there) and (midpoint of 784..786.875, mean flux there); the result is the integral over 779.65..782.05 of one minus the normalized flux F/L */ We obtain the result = 0.00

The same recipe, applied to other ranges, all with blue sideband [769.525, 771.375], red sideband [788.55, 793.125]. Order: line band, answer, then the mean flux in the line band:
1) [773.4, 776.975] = -0.06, 7.73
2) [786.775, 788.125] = 0.01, 7.37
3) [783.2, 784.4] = 0.01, 7.44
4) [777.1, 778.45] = -0.04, 7.77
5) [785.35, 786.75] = -0.04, 7.66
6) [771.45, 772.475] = 0.00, 7.63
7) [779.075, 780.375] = -0.03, 7.73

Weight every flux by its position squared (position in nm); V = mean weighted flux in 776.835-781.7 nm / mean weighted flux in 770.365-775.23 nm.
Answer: 1.0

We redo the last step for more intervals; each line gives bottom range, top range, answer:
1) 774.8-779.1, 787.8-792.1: 0.99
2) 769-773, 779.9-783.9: 1.02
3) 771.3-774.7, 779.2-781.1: 1.03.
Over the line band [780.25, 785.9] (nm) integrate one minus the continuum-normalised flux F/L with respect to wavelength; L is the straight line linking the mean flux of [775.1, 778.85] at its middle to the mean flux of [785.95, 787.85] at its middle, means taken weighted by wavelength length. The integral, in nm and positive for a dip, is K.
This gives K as 0.01 nm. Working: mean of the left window 7.78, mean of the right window 7.47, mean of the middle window 7.58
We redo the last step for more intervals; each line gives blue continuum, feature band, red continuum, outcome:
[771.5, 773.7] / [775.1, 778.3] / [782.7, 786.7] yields -0.11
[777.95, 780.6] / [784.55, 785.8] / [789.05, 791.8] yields -0.01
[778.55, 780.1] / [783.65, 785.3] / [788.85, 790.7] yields 0.00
